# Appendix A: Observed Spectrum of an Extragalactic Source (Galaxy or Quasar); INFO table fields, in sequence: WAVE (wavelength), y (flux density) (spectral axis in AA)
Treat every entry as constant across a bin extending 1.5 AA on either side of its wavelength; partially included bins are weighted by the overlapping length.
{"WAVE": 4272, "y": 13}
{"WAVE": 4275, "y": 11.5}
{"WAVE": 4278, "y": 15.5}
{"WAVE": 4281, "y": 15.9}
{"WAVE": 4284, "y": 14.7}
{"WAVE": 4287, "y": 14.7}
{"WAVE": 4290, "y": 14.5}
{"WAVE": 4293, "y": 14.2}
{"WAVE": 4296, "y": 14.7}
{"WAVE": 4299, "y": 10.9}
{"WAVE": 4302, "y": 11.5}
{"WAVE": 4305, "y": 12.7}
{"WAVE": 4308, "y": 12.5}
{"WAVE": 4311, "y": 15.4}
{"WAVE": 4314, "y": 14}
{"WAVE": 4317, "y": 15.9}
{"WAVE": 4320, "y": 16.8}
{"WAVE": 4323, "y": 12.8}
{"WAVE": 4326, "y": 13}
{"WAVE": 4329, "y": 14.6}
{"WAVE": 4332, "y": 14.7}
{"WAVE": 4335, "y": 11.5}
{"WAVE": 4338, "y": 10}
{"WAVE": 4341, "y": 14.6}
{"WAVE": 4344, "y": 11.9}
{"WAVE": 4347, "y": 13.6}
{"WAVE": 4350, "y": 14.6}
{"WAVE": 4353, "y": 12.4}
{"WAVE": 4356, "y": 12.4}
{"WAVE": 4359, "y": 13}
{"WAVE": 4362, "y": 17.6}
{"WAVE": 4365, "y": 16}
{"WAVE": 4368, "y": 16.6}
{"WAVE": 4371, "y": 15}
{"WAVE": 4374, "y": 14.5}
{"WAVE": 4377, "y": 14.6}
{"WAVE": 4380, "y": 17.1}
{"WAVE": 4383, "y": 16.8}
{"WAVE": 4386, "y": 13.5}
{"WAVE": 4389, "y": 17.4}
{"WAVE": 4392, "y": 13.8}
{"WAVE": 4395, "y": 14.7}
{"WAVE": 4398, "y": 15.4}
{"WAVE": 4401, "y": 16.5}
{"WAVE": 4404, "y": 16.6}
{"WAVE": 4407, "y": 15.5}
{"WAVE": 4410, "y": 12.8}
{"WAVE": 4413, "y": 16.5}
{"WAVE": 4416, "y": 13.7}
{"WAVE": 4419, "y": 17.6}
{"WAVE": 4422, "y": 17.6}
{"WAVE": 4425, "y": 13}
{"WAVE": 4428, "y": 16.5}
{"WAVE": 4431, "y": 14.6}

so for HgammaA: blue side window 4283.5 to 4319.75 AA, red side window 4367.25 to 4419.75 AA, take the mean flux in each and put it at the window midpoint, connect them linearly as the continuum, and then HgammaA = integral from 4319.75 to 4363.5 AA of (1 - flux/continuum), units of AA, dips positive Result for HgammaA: 3.26 AA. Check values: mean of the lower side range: 13.9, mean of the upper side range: 15.4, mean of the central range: 13.5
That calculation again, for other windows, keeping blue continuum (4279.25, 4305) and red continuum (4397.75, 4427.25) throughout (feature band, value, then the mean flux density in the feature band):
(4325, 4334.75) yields 0.4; 13.8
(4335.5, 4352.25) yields 2.0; 12.8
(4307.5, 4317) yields -0.2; 14.4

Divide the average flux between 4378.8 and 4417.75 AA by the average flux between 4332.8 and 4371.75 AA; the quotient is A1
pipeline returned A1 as 1.12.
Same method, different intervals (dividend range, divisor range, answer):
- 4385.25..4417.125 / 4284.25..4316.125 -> 1.12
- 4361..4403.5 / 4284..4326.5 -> 1.13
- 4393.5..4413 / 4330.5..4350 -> 1.19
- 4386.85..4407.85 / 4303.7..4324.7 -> 1.09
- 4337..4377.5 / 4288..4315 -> 1.05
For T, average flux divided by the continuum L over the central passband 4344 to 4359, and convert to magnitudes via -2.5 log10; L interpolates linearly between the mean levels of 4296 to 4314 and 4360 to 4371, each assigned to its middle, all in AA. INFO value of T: 0.185 mag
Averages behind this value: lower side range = 12.9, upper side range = 16.3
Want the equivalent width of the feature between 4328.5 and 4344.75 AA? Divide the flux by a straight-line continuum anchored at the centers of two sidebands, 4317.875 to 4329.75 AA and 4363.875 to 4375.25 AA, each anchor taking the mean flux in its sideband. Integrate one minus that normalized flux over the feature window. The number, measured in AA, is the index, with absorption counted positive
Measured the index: 2.1 AA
